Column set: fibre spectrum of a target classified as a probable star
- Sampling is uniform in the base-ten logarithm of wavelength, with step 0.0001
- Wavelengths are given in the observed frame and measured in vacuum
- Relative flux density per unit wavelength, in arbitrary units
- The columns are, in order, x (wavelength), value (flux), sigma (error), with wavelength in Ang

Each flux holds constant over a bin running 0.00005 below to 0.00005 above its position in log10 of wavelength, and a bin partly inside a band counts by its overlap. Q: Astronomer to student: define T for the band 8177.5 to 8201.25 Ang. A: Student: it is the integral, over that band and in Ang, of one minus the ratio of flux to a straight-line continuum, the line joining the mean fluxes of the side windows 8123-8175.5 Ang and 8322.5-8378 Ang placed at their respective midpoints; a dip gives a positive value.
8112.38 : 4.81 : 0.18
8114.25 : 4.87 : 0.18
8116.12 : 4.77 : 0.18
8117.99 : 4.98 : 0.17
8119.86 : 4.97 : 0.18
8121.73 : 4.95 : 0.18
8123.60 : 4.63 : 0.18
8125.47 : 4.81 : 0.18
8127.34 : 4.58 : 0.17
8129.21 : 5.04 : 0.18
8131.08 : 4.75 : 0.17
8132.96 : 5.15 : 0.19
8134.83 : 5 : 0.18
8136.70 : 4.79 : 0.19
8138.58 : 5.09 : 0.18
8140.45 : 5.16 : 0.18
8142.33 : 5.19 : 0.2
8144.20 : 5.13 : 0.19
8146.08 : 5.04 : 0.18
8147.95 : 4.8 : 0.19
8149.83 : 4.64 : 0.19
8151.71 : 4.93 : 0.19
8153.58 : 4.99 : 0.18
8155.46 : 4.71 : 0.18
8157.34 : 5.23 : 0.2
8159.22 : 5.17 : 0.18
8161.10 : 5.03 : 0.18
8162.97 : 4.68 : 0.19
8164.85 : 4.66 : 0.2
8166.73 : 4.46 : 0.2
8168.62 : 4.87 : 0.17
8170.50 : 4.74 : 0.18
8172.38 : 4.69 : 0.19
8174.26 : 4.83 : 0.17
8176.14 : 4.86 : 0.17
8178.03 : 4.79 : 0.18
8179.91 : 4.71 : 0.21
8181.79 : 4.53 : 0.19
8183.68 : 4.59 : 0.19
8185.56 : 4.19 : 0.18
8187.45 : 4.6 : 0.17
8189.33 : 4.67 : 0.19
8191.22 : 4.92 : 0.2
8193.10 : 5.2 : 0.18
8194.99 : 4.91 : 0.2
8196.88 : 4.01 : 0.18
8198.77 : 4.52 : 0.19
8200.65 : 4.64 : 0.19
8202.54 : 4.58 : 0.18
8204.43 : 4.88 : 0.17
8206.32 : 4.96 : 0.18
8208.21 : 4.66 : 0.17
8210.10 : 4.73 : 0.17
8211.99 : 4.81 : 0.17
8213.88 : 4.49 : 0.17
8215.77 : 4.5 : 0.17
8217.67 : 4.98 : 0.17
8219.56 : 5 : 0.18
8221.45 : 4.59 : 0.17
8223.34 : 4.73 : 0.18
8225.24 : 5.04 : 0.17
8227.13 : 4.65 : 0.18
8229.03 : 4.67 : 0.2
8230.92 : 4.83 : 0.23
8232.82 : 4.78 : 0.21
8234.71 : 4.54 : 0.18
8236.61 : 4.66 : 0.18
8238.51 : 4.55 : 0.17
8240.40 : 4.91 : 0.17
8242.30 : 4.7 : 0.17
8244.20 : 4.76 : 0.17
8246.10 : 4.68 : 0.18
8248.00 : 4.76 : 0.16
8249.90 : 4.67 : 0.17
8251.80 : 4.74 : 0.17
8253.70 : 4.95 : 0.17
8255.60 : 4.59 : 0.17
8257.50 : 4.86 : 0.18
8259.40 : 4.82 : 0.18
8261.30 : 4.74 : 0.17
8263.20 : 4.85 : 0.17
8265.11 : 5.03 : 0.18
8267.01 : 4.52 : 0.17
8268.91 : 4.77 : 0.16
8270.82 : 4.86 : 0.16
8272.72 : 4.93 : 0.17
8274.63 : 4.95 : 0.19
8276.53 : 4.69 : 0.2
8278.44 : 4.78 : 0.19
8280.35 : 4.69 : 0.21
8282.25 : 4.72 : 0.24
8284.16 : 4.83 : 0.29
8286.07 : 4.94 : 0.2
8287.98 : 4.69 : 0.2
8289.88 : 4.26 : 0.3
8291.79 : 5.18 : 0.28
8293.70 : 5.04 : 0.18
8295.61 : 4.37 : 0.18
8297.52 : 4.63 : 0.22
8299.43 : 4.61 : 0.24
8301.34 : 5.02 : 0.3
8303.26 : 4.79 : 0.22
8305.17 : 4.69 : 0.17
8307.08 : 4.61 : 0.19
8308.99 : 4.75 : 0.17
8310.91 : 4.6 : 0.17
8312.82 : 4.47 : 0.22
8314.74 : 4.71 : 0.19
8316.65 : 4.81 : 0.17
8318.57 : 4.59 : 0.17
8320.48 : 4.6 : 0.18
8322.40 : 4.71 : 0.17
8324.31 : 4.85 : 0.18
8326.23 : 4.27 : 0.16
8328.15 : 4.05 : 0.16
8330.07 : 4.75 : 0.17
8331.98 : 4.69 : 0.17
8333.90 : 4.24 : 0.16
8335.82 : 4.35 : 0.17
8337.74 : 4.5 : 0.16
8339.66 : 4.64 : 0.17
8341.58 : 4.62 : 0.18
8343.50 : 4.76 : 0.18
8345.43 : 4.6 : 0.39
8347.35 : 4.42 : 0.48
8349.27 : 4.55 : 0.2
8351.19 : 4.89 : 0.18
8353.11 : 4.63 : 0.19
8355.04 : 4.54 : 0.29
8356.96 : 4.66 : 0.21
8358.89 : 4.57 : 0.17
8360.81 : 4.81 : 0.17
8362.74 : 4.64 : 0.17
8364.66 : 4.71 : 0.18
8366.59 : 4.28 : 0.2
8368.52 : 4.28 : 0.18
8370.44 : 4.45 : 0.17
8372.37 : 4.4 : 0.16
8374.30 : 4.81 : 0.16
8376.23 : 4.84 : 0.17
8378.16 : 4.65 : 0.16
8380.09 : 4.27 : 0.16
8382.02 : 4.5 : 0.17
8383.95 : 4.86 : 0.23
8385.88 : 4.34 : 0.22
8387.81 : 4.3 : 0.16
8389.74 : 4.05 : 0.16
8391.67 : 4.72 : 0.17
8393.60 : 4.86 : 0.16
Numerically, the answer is 0.93 Ang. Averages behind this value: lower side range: 4.89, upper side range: 4.57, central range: 4.64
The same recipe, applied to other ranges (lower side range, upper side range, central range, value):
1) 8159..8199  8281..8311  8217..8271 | -0.5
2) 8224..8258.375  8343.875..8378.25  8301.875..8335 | 0.3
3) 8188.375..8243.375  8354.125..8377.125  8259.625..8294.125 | -1.0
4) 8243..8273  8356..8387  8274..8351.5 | 0.4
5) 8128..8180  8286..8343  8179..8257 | 1.4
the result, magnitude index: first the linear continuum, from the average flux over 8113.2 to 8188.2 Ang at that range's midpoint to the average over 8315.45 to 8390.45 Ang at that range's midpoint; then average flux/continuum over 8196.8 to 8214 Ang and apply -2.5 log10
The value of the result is 0.02 mag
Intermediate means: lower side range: 4.84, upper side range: 4.55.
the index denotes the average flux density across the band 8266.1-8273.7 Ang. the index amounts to 4.77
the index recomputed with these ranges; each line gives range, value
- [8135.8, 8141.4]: 5.01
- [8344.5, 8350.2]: 4.53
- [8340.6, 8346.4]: 4.66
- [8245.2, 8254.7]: 4.76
